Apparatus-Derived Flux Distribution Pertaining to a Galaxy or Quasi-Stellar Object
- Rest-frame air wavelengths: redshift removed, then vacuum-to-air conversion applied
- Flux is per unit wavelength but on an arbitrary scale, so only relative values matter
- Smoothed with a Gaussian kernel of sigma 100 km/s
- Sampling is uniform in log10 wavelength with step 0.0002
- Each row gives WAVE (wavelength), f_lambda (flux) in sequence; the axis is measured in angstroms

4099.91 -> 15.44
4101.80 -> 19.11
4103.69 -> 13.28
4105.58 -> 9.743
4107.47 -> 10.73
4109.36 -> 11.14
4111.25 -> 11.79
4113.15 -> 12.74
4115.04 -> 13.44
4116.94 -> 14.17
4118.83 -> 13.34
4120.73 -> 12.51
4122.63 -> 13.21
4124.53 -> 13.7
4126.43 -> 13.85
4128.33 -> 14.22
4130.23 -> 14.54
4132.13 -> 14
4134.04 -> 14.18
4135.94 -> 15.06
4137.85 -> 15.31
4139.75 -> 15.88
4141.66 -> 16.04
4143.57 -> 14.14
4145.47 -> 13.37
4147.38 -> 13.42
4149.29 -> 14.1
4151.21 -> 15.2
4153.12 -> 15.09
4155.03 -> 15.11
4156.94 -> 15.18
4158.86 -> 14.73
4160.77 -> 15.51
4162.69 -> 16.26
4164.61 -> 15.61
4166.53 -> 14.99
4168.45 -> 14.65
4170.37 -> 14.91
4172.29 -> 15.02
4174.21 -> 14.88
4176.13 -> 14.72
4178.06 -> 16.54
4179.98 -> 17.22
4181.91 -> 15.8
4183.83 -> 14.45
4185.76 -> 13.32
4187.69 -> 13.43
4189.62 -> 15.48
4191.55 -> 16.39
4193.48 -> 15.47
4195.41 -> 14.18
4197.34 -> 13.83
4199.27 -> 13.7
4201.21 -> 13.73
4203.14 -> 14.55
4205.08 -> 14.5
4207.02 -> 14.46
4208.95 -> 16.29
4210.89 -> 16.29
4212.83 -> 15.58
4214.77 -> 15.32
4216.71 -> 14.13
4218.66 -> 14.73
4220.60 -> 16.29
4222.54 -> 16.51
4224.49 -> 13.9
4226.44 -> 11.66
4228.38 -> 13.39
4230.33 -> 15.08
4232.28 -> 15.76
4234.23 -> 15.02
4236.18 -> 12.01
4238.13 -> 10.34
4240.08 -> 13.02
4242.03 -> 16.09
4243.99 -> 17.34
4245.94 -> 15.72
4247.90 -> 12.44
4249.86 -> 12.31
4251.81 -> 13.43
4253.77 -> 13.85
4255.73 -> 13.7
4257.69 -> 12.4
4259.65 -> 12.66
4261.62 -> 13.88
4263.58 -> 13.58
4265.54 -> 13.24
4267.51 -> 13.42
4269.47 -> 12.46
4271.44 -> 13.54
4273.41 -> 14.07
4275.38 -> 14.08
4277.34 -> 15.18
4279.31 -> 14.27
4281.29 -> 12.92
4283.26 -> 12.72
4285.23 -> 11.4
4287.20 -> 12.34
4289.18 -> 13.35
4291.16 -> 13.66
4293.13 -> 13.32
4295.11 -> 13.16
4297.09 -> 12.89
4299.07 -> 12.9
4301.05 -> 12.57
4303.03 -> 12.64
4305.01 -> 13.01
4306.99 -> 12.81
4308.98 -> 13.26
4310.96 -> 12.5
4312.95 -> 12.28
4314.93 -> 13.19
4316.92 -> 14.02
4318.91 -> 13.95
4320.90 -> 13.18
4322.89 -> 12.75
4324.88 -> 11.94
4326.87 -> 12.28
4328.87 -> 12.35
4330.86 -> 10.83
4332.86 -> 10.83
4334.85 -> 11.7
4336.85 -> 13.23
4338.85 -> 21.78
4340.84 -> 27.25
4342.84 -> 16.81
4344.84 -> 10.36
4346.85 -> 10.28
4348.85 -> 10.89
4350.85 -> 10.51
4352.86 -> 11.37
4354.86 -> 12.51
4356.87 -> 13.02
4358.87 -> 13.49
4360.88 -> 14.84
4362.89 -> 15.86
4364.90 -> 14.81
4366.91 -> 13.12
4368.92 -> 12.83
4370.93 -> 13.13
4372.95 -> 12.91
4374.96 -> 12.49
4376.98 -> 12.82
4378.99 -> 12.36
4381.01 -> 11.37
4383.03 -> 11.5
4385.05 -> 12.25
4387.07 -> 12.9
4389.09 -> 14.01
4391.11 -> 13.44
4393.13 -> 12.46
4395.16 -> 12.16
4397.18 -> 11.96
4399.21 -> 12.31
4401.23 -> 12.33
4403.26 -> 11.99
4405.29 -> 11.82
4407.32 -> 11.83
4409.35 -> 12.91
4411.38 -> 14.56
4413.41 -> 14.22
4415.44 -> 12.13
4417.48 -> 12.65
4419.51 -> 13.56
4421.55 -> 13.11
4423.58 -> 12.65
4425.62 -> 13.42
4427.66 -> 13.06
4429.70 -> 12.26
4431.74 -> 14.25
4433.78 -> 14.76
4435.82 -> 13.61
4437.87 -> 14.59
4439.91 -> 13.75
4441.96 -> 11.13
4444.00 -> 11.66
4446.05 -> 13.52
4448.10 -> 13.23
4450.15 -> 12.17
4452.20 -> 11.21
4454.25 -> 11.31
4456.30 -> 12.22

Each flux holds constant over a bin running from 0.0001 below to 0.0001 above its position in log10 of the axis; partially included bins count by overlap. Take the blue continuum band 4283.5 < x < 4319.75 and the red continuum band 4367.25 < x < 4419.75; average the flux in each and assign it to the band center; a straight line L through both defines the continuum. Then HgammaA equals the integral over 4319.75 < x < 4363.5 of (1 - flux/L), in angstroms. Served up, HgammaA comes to -2.4 angstroms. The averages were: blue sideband 13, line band 13.5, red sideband 12.6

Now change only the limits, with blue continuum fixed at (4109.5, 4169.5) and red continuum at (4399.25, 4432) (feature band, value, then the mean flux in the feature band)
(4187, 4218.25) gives -1.90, 14.8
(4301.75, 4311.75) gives 0.45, 12.8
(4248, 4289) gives 1.18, 13.3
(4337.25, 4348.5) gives -2.92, 16.7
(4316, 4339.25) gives 0.56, 13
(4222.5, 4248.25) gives -0.56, 14.1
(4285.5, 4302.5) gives 0.72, 12.9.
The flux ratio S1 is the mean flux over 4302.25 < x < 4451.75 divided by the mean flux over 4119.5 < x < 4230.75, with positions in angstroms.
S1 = 0.89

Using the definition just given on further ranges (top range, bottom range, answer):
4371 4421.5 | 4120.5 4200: 0.86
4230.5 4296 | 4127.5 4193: 0.91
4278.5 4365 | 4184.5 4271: 0.94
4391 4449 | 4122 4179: 0.87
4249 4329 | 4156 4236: 0.88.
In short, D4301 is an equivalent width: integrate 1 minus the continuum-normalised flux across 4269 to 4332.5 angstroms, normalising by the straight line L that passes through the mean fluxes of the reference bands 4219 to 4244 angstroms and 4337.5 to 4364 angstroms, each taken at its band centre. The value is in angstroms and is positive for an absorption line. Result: 6.3 angstroms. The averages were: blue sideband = 14.2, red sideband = 14.5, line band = 13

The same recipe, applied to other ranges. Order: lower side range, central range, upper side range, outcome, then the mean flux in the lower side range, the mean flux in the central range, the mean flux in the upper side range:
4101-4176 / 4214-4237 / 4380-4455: -1.2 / 14.2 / 14.5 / 12.8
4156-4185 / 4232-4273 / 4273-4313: 0.8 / 15.3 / 13.6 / 13.1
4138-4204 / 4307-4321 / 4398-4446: 0.7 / 14.9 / 13.2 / 13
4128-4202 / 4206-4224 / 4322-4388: -1.3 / 14.9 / 15.5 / 13.3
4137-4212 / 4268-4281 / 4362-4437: 0.2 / 15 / 13.9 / 13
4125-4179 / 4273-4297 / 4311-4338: -0.5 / 14.9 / 13.3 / 12.5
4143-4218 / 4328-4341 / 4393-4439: -1.0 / 14.9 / 14.7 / 13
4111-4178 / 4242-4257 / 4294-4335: -1.0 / 14.5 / 14.2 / 12.6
